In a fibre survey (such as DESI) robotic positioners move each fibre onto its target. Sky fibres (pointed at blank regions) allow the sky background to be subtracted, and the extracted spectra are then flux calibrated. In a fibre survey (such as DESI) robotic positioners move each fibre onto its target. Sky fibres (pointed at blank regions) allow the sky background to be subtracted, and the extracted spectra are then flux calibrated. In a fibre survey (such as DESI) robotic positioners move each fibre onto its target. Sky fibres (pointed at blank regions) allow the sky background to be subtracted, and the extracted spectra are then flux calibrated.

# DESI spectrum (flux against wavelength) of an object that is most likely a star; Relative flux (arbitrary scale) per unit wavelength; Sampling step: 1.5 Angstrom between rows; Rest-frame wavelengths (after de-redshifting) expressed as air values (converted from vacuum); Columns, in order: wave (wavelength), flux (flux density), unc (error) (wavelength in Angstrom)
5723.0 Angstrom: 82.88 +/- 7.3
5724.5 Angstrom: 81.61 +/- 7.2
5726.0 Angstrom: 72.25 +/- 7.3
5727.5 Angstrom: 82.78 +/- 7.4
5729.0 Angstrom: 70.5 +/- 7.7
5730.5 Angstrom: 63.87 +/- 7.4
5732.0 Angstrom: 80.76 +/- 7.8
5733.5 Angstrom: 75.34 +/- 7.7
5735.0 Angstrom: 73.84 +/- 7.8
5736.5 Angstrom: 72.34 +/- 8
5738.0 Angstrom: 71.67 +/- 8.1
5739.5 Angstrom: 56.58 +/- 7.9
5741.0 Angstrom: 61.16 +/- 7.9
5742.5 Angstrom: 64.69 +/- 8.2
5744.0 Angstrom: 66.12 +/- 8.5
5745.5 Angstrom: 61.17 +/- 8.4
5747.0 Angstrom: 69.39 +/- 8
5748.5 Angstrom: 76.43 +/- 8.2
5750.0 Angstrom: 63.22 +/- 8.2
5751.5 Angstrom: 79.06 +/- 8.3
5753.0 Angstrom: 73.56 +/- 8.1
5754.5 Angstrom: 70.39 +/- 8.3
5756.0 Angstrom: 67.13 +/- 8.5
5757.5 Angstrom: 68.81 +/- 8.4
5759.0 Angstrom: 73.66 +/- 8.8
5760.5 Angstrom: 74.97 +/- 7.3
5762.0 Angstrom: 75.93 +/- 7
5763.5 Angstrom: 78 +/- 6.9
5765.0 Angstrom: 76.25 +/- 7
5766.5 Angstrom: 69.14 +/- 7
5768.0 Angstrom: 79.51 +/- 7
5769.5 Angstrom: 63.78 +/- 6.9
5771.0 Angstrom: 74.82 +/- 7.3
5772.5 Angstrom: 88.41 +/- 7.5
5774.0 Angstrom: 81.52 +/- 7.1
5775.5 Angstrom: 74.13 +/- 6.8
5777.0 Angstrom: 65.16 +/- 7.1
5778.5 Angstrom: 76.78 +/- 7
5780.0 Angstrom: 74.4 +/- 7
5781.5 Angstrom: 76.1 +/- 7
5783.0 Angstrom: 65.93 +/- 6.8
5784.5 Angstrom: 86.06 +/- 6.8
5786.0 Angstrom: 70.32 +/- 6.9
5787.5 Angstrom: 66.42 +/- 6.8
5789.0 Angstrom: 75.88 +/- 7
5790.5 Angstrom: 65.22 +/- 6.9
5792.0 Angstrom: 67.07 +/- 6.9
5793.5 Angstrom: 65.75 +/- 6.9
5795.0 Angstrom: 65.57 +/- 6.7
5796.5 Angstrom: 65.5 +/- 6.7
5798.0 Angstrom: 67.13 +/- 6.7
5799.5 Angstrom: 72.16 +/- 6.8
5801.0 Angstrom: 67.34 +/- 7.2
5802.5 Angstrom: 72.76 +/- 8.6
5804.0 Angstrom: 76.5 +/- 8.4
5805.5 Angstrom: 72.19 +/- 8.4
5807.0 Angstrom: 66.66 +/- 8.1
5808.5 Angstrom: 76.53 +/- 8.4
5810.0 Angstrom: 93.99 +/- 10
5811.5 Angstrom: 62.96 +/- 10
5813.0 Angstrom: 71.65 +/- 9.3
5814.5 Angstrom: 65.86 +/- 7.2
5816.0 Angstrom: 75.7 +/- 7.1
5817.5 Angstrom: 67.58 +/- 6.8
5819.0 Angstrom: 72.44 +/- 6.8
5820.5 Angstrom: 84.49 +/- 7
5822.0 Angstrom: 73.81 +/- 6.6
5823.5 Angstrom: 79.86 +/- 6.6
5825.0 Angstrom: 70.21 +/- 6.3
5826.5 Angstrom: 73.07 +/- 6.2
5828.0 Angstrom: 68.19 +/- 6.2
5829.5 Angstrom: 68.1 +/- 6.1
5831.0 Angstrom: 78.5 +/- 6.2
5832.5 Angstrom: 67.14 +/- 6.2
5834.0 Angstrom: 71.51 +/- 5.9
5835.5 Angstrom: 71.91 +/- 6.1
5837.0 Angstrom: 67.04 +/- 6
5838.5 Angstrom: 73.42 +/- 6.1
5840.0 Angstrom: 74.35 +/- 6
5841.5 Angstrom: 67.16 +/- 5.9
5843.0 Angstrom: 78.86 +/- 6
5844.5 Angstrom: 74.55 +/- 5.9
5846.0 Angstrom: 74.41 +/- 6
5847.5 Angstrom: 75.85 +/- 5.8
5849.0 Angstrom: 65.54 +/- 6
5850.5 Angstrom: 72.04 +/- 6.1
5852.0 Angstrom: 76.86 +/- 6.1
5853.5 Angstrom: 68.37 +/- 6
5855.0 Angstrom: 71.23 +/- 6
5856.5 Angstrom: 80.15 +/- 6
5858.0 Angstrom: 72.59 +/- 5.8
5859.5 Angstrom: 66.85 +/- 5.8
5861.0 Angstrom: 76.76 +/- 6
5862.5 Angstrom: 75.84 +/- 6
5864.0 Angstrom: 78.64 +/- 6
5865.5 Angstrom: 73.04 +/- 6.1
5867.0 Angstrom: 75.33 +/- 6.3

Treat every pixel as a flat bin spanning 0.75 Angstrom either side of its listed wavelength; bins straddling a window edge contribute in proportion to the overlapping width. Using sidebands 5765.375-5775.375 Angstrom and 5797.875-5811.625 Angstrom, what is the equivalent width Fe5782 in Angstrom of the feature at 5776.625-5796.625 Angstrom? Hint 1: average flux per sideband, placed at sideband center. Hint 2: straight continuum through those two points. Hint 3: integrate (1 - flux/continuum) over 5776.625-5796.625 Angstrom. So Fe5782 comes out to 1.1 Angstrom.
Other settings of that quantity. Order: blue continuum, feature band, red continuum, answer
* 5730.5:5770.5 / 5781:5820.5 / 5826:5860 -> 0.0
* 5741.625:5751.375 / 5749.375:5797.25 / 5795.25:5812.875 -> -2.0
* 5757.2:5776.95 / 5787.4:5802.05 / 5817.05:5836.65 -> 1.2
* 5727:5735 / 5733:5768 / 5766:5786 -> 1.9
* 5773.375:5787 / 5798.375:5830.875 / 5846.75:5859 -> 0.2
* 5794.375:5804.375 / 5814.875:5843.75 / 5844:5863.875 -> -0.5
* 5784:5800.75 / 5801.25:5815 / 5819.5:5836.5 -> -0.4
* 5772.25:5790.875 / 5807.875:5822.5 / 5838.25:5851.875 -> -0.2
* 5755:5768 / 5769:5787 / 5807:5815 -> -0.3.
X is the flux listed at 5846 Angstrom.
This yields 74.41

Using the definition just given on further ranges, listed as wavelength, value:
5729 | 70.5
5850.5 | 72.04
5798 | 67.13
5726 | 72.25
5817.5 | 67.58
